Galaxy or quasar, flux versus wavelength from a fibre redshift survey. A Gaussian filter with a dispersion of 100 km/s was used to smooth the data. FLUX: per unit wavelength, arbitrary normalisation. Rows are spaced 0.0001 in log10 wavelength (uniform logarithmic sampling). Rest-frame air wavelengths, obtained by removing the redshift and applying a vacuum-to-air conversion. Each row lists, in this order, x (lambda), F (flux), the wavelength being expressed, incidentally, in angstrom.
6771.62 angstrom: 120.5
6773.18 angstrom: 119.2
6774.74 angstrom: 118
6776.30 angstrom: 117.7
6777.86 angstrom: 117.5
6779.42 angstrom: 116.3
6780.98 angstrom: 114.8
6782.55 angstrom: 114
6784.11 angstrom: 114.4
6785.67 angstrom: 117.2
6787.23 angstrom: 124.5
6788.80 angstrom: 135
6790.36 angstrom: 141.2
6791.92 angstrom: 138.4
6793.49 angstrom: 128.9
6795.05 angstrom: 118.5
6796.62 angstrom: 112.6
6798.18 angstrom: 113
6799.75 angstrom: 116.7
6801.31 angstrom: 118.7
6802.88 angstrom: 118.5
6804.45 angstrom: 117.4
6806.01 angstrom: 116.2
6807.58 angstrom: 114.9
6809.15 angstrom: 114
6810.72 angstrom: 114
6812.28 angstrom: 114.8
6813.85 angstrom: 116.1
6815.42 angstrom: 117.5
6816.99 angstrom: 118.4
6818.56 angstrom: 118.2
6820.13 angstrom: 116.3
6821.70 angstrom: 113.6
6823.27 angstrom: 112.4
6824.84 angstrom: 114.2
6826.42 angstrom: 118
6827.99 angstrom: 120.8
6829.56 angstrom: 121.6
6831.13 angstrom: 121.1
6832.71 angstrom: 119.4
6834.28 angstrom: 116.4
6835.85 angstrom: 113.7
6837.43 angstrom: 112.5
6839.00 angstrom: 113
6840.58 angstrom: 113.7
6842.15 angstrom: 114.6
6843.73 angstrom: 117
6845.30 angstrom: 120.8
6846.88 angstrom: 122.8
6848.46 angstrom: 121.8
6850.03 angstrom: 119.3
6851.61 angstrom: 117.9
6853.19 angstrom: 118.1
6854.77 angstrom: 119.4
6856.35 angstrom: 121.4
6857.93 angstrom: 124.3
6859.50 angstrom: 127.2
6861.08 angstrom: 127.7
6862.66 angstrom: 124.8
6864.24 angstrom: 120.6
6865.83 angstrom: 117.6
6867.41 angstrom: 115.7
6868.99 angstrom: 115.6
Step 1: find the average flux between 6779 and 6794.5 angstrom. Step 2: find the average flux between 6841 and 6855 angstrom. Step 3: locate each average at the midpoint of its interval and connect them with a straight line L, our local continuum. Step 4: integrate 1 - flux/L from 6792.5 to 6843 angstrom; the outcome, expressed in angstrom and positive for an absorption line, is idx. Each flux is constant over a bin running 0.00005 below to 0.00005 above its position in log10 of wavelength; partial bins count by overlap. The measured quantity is 2.1 angstrom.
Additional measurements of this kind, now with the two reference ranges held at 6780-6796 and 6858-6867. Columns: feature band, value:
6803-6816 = 0.9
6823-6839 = 0.9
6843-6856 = 0.4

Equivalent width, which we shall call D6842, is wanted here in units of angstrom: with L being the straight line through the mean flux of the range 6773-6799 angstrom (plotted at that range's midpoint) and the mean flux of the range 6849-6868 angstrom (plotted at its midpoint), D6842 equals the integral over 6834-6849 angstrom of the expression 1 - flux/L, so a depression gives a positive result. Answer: 0.6 angstrom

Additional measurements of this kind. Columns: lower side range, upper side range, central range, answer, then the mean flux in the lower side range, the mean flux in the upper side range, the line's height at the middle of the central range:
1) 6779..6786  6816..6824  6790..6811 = -0.81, 115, 116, 115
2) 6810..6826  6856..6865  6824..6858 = 0.66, 116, 125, 120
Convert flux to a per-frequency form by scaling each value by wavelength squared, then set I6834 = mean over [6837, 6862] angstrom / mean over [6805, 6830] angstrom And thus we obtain 1.04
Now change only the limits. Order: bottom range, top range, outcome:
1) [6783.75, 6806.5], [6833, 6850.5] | 0.97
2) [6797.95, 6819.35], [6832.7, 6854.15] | 1.02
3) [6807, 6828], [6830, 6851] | 1.02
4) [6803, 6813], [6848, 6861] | 1.07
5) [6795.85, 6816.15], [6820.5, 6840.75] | 1.01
